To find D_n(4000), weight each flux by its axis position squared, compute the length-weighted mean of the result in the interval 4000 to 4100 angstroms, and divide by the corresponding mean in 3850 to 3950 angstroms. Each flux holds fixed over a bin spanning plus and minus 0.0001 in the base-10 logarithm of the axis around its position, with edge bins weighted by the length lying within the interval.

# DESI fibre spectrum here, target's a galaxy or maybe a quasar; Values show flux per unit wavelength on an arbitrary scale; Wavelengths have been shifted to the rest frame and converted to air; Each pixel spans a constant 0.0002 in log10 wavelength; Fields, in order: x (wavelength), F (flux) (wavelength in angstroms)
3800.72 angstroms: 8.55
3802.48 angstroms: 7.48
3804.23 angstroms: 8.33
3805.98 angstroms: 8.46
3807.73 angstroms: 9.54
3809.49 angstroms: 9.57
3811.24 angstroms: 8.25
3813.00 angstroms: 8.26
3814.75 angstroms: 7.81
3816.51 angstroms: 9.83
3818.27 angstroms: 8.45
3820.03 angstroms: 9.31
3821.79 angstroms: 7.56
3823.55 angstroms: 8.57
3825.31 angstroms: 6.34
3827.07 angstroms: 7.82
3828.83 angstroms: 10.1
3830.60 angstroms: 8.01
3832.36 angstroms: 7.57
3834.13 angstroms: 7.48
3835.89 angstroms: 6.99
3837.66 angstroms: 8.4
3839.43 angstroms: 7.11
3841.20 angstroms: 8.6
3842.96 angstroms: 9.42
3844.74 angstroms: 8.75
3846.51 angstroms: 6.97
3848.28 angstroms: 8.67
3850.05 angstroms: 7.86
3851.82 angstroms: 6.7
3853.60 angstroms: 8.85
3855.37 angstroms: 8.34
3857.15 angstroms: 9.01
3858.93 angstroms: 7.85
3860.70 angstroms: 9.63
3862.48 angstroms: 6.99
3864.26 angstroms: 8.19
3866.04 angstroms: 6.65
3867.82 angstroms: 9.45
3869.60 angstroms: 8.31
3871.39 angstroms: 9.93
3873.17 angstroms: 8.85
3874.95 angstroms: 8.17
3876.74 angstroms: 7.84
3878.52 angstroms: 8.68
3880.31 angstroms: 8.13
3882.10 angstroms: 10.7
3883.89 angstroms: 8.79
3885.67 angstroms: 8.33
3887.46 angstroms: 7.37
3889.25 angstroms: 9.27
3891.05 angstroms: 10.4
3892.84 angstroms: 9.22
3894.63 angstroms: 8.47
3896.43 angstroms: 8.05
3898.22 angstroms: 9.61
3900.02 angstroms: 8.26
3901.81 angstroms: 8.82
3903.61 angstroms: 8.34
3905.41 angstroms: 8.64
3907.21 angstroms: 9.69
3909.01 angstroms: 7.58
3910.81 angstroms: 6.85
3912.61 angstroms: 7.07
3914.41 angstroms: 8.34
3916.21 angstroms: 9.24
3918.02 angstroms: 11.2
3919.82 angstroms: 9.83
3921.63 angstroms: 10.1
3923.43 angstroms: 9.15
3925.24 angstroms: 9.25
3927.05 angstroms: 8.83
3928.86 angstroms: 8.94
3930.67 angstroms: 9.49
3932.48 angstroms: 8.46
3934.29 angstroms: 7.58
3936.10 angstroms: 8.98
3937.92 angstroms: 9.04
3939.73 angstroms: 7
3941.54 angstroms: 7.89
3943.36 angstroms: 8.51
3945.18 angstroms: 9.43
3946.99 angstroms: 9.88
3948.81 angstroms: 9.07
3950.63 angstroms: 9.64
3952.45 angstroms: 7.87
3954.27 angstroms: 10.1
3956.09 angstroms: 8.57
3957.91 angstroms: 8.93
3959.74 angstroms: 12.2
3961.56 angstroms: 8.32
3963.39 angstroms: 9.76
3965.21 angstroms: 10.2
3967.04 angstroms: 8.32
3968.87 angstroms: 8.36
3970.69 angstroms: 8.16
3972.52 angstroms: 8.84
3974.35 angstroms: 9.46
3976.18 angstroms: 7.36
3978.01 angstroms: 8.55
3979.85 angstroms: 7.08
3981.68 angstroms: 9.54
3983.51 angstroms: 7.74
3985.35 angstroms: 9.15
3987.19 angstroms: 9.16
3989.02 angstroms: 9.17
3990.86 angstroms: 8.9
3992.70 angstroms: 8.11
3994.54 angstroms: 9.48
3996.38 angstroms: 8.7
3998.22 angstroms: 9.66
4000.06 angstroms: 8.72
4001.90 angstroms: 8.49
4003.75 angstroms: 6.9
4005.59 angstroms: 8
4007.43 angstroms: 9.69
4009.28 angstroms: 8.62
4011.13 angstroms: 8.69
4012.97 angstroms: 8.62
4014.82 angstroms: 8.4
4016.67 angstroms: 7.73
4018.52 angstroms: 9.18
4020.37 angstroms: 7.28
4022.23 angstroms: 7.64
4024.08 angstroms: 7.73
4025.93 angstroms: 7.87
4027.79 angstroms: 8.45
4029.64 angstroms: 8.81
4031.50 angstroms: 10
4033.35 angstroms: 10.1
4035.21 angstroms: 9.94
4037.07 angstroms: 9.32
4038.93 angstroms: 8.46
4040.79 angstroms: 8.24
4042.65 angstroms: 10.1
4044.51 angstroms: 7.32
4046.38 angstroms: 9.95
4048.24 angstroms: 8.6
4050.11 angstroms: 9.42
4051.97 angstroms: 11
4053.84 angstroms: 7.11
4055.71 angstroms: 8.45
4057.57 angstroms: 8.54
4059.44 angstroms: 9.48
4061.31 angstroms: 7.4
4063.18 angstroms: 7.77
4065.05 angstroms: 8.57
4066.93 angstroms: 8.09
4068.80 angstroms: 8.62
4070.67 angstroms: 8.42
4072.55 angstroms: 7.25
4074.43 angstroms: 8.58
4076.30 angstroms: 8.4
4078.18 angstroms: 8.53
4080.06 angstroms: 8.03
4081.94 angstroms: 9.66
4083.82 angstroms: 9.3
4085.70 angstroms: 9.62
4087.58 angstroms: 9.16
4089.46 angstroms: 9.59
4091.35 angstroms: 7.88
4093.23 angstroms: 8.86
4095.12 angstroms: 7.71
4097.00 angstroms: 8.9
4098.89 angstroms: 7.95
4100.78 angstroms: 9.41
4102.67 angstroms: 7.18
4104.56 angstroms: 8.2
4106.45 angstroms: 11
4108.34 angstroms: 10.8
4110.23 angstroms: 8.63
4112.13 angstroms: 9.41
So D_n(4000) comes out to 1.07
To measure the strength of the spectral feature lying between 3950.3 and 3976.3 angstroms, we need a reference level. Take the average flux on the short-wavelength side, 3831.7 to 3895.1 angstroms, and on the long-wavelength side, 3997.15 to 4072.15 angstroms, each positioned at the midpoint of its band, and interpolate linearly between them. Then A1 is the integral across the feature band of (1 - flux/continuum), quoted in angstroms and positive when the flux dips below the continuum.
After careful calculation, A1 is -1.8 angstroms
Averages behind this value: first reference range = 8.39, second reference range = 8.63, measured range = 9.11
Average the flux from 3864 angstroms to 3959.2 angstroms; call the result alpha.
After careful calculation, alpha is 8.79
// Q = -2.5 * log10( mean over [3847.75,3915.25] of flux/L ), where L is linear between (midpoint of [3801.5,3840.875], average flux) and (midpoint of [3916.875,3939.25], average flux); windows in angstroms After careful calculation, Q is 0.04 mag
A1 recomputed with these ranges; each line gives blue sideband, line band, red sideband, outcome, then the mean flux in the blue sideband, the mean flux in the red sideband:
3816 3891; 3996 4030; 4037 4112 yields 1.0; 8.35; 8.74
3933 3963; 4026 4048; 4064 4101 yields -0.9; 8.95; 8.61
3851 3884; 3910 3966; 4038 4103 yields -3.3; 8.47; 8.63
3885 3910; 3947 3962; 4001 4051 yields -1.2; 8.71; 8.65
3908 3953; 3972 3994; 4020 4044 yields 0.4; 8.78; 8.78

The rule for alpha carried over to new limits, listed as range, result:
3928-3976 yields 8.94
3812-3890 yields 8.32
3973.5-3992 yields 8.6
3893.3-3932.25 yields 8.84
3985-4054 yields 8.77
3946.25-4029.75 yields 8.71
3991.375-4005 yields 8.57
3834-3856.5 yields 8.04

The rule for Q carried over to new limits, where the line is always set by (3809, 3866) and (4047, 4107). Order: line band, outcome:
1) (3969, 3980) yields 0.02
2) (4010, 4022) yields 0.03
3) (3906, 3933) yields -0.07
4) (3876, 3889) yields -0.04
